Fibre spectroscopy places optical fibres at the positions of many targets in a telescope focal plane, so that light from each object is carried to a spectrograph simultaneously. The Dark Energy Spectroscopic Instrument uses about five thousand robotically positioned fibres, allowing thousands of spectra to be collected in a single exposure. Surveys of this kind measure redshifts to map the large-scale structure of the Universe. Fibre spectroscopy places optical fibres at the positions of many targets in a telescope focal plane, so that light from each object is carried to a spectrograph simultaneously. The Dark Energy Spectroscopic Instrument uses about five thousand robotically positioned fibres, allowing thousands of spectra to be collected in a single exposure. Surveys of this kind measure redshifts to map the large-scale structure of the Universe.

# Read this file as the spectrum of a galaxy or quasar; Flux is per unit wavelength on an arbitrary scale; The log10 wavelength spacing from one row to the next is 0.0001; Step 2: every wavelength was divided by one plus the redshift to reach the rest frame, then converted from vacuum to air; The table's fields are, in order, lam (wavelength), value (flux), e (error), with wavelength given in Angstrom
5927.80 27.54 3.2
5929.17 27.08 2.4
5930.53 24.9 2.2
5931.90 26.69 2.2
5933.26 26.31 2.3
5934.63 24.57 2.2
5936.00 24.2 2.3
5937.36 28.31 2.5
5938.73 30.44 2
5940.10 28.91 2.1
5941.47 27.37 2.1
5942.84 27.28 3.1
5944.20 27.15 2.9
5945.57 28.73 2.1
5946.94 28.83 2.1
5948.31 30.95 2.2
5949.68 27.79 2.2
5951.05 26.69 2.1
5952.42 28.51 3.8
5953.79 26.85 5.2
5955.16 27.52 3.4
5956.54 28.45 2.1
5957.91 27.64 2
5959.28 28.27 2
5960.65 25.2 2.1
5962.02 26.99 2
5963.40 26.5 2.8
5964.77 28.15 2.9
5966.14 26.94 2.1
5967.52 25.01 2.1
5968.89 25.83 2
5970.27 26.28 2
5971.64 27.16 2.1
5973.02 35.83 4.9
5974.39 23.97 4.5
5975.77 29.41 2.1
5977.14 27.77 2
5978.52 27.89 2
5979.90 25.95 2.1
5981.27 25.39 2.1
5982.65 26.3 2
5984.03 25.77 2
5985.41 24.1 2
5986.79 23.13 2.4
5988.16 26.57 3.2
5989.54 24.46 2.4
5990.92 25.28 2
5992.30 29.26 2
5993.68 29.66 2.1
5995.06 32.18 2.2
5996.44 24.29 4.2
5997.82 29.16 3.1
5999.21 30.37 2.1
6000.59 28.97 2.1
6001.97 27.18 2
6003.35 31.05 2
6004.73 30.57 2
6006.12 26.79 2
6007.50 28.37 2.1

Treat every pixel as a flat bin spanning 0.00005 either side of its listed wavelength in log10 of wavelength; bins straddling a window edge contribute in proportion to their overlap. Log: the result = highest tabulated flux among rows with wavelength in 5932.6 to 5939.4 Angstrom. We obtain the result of 30.44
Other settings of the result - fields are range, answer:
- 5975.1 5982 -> 29.41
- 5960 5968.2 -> 28.15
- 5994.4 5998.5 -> 32.18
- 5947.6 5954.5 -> 30.95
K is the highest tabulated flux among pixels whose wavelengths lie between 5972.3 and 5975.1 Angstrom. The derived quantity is 35.83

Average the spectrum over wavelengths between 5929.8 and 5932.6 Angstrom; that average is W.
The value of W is 25.9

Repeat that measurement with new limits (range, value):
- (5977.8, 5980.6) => 26.9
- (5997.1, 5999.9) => 29.6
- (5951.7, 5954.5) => 27.7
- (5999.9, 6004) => 29.1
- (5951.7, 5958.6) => 27.8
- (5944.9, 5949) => 29.5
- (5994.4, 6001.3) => 29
